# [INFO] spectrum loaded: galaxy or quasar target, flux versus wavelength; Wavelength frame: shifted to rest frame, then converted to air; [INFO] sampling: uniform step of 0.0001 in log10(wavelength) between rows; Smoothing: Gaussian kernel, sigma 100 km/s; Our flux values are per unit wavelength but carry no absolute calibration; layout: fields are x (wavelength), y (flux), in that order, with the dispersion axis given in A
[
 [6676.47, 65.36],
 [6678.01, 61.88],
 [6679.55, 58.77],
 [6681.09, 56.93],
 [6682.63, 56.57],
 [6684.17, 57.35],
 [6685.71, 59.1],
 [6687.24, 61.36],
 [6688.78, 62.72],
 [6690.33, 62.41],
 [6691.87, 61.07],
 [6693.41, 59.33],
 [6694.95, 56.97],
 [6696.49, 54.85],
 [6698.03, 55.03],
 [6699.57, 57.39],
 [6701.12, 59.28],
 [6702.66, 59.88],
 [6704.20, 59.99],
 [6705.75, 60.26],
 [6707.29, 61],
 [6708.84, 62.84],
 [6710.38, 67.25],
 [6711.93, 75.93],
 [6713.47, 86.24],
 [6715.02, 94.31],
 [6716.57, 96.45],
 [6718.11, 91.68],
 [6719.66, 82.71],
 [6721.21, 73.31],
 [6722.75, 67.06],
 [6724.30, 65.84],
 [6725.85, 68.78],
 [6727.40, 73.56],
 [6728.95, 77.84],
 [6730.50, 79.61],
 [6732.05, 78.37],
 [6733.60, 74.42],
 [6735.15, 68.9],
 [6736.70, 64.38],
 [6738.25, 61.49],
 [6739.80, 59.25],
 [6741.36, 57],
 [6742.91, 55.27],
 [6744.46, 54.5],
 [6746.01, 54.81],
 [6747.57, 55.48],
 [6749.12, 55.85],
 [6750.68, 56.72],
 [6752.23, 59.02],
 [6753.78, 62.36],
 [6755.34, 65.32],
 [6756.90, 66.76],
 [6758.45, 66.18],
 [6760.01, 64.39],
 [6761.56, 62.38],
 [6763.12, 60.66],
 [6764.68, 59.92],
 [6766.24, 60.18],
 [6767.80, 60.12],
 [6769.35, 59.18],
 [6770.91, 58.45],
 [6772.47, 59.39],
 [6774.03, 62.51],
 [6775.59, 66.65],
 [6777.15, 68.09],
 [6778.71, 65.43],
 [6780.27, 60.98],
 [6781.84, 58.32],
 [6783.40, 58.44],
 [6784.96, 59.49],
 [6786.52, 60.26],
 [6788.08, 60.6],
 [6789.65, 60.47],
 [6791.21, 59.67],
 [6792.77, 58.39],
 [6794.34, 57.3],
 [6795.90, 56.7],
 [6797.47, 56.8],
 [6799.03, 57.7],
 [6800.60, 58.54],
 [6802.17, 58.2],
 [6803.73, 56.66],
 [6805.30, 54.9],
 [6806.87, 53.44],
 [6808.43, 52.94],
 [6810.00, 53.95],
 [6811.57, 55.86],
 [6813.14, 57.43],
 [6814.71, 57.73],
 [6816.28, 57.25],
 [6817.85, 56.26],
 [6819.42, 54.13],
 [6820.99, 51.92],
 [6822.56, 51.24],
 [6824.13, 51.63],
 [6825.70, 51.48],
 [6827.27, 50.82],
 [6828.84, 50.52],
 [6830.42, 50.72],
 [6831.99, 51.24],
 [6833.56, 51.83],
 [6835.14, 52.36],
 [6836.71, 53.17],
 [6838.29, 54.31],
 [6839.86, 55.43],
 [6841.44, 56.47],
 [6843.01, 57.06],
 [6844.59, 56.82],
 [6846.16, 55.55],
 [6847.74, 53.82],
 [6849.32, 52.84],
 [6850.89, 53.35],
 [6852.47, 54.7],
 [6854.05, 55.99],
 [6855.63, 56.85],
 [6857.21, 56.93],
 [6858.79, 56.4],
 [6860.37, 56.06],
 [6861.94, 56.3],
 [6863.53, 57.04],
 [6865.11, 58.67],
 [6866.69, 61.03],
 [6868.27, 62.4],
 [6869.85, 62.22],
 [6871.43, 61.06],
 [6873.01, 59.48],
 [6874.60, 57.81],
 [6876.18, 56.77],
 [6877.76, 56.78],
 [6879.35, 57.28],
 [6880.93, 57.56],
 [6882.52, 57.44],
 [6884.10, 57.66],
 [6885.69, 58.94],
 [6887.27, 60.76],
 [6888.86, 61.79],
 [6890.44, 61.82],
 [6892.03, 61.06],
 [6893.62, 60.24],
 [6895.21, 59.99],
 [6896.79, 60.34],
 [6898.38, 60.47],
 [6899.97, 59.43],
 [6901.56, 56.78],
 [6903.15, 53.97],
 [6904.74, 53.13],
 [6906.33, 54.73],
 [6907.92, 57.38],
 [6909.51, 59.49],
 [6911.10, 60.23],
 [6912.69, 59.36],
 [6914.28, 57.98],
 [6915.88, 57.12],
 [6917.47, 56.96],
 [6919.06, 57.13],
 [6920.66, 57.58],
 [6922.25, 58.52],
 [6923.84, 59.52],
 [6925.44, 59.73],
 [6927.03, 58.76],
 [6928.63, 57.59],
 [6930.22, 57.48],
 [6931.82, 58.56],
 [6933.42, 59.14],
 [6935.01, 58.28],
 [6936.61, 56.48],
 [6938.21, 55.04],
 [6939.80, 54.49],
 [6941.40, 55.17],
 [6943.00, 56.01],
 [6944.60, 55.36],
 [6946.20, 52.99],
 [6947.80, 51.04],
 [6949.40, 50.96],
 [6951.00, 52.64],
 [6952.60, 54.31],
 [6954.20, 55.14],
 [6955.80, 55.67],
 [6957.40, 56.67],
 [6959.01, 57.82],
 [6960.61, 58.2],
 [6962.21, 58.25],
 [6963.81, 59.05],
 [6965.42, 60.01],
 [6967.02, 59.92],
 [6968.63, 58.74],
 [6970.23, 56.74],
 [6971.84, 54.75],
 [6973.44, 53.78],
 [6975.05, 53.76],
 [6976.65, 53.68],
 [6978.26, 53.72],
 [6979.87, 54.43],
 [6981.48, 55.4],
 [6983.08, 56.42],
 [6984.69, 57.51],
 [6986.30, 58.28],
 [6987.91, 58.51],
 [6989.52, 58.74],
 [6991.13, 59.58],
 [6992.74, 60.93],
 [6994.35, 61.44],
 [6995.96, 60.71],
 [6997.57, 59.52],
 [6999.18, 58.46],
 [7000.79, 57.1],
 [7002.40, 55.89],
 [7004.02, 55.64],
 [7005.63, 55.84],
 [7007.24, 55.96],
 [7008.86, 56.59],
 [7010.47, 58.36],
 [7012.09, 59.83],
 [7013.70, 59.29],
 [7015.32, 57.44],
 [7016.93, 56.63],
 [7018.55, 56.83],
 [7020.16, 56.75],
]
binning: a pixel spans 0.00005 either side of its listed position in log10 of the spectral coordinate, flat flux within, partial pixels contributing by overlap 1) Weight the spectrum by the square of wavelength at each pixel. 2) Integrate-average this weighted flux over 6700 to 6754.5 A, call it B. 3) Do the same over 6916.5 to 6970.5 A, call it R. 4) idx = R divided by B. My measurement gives 0.89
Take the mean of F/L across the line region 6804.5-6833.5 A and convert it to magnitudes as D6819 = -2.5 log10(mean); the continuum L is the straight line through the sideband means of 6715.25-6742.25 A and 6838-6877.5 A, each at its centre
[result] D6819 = 0.16 mag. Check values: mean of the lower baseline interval 73.3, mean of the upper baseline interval 57.1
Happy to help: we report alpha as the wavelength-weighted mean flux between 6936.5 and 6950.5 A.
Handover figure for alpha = 54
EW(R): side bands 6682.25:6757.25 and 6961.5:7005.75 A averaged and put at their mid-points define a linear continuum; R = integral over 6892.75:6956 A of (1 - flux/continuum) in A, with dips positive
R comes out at 2.55 A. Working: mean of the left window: 65.7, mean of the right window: 57.4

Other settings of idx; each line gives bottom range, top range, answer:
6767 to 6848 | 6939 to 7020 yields 1.05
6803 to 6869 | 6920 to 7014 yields 1.08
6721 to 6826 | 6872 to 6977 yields 0.99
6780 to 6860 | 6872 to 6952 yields 1.06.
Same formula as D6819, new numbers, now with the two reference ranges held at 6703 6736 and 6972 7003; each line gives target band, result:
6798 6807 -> 0.21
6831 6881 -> 0.16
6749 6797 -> 0.16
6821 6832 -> 0.30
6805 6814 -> 0.24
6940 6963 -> 0.09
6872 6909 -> 0.09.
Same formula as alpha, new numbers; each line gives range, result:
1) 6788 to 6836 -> 55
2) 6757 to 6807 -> 60.2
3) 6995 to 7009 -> 57.4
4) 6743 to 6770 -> 60.1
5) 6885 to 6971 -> 57.5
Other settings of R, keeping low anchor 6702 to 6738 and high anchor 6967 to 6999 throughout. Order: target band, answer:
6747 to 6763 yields 2.19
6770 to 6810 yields 5.79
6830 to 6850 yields 3.63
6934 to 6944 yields 0.67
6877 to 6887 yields 0.90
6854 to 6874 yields 1.85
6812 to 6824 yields 2.21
